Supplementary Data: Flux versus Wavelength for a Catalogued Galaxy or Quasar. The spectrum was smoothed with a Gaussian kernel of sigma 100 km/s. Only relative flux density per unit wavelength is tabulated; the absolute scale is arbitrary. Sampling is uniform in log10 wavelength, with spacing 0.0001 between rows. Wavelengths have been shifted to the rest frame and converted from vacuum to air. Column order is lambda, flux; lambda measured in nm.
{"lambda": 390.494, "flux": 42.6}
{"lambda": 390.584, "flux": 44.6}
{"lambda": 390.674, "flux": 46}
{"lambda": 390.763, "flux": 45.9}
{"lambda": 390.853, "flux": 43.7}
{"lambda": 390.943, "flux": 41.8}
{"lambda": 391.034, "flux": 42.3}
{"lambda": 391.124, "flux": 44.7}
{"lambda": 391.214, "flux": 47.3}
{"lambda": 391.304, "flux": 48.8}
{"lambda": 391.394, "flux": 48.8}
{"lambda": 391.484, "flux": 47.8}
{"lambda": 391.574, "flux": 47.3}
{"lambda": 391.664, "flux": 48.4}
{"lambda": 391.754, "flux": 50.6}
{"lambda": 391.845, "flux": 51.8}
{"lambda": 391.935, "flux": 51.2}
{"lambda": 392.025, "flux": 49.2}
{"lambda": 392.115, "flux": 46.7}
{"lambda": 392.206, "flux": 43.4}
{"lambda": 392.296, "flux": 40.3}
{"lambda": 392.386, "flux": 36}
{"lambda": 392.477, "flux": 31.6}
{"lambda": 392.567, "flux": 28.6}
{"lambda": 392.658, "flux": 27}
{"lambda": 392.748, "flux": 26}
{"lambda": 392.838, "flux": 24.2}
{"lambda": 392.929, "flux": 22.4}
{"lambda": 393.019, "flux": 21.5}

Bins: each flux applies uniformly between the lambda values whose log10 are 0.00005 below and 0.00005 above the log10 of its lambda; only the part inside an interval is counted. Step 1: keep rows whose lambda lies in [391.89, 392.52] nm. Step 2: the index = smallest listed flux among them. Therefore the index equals 31.6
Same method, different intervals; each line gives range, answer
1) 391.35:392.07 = 47.3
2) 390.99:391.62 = 42.3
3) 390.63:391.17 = 41.8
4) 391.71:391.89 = 50.6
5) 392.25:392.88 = 24.2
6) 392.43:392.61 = 28.6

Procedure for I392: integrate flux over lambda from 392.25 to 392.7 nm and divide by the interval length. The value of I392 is 32.8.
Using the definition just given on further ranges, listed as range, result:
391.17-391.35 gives 48.1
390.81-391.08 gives 42.5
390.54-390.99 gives 44.4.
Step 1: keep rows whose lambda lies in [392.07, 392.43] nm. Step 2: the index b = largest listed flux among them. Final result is 46.7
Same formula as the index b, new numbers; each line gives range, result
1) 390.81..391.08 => 43.7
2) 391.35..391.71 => 48.8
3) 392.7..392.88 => 26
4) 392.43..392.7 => 31.6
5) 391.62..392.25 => 51.8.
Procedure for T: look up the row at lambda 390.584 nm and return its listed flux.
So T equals 44.6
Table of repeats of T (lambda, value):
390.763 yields 45.9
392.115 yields 46.7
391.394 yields 48.8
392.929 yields 22.4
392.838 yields 24.2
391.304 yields 48.8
